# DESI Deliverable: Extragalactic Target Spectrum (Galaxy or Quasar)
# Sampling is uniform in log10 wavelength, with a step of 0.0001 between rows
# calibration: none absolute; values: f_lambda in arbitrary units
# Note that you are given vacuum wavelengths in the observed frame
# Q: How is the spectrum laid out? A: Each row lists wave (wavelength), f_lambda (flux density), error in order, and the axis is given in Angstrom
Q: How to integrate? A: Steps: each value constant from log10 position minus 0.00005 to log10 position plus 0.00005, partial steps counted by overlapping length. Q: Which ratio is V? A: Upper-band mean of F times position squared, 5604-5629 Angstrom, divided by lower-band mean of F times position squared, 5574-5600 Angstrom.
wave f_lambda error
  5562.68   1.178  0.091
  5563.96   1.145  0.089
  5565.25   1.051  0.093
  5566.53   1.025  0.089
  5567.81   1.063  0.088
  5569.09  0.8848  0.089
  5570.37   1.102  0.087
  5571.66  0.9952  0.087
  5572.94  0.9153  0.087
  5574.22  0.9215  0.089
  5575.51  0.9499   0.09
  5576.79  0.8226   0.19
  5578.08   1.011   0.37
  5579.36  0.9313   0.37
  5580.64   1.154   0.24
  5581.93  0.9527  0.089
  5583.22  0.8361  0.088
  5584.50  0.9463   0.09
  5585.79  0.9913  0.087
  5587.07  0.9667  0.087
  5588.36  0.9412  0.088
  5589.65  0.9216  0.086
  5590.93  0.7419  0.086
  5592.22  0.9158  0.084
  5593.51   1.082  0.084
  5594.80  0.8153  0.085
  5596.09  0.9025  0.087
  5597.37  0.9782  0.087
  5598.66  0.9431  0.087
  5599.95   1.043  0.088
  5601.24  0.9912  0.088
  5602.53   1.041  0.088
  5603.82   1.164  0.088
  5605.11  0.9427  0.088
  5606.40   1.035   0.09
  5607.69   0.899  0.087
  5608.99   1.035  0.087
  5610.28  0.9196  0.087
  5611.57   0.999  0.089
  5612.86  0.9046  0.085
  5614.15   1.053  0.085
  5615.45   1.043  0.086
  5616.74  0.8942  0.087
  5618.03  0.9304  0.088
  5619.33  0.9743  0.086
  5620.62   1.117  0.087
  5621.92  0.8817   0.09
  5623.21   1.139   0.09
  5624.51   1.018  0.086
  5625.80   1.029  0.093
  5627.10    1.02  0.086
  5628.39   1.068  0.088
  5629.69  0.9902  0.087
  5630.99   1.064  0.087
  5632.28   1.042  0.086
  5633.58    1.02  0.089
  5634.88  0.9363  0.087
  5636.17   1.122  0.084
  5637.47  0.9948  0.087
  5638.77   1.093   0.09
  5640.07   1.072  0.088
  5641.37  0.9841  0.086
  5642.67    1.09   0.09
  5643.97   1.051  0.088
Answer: 1.07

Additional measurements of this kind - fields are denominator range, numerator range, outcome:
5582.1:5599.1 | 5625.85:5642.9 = 1.14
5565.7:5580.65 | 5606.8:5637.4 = 1.05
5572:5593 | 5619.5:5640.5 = 1.13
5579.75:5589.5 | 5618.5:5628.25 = 1.08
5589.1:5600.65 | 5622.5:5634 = 1.14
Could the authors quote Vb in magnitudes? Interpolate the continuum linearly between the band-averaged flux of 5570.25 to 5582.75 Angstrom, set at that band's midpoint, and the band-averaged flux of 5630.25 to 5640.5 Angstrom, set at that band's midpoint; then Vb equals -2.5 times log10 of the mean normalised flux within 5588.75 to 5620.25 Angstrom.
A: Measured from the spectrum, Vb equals 0.040 mag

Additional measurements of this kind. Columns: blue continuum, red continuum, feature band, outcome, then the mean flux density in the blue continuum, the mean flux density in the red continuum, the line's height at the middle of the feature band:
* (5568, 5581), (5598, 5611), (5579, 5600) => 0.05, 0.968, 1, 0.985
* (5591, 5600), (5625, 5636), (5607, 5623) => 0.01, 0.935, 1.03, 0.986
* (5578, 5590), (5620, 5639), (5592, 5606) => 0.00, 0.964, 1.03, 0.987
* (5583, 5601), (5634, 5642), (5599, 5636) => -0.02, 0.934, 1.03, 0.989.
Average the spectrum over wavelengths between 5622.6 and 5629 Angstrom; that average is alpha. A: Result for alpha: 1.05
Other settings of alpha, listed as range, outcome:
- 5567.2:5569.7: 0.975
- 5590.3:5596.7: 0.891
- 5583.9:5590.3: 0.953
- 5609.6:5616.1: 0.985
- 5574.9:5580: 0.93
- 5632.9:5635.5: 0.977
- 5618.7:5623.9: 1.03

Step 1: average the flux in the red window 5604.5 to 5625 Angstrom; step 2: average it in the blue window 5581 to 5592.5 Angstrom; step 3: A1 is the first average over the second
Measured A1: 1.07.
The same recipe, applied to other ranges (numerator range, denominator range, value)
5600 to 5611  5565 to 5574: 1.01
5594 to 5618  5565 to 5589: 1.01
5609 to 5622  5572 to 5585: 1.04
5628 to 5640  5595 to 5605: 1.04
